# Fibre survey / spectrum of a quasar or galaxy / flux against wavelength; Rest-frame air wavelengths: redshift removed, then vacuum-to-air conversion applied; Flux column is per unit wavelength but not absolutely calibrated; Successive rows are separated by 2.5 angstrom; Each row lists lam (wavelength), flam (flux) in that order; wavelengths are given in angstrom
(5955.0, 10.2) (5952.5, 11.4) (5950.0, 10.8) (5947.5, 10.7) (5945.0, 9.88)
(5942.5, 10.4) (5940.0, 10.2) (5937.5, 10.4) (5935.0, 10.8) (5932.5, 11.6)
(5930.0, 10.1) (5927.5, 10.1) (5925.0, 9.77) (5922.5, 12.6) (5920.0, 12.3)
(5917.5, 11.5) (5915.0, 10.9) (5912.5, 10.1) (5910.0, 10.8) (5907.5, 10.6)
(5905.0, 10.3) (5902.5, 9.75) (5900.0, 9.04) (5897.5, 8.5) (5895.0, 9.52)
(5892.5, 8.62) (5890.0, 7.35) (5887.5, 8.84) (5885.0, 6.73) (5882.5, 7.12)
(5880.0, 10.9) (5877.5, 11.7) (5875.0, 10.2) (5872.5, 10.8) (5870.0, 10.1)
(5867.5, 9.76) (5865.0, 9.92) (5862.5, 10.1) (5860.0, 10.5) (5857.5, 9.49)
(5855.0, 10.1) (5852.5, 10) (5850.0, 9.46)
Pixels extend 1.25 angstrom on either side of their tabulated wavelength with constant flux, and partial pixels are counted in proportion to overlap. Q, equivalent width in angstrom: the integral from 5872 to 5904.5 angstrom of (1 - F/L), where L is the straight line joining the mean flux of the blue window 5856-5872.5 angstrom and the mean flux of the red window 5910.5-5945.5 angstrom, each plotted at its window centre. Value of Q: 3.7 angstrom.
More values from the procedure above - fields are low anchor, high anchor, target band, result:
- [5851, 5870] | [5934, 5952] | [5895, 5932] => -0.48 angstrom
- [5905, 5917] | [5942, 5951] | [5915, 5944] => -0.96 angstrom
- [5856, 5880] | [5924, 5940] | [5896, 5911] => 0.84 angstrom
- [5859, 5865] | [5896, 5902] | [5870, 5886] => 0.02 angstrom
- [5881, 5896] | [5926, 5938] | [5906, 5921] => -2.33 angstrom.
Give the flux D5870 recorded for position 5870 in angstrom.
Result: 10.1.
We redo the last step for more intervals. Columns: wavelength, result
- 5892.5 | 8.62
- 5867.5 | 9.76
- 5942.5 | 10.4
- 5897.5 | 8.5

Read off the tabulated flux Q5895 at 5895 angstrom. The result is 9.52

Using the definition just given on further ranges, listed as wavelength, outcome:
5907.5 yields 10.6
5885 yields 6.73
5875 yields 10.2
